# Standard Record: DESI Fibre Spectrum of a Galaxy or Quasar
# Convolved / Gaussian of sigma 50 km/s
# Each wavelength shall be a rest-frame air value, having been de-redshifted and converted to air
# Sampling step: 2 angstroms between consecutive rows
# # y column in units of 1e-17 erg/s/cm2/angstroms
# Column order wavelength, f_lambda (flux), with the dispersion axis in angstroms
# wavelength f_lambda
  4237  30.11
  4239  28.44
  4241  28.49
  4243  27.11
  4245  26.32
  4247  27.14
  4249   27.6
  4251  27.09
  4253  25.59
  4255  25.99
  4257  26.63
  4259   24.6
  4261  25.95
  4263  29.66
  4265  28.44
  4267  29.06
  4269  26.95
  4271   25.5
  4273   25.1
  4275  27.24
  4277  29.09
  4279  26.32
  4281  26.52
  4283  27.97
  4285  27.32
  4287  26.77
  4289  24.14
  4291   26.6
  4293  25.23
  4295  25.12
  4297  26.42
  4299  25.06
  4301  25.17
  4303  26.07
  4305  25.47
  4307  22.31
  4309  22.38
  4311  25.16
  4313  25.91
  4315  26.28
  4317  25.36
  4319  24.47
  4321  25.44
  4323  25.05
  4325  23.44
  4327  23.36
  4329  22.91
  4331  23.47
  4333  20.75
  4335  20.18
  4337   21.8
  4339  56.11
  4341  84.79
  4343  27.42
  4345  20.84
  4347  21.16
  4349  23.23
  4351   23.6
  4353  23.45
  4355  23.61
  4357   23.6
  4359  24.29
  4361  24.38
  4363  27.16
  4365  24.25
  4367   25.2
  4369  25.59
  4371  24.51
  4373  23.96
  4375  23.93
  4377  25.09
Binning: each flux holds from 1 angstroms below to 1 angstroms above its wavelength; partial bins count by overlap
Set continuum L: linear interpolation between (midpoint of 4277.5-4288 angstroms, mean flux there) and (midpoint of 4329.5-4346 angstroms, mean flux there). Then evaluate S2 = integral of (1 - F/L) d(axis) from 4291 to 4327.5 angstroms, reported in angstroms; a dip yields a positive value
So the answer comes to 6.5 angstroms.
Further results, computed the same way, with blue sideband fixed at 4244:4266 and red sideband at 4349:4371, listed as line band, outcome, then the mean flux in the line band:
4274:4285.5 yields -0.50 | 27.4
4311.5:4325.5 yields 0.11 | 25.2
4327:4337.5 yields 1.30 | 22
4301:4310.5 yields 0.54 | 24.2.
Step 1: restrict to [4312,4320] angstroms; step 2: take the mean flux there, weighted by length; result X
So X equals 25.5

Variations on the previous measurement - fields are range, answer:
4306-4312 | 23.3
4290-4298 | 25.8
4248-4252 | 27.3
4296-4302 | 25.6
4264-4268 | 28.8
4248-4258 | 26.6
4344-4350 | 21.7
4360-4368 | 25.2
